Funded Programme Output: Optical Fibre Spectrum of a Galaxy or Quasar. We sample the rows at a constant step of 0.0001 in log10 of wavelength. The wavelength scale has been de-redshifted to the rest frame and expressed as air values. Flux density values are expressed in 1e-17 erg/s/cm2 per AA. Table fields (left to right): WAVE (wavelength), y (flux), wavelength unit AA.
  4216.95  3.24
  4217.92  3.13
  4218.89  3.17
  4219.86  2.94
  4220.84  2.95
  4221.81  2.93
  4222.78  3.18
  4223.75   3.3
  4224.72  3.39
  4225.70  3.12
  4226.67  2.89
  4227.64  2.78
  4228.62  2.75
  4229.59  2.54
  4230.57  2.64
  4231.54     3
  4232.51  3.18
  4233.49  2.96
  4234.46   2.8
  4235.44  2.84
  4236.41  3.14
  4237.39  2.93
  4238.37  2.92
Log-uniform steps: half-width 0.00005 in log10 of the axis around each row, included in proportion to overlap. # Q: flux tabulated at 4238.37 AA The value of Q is 2.92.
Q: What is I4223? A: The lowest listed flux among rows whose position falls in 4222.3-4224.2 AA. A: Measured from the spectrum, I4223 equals 3.18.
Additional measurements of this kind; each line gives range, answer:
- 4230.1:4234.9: 2.64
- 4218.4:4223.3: 2.93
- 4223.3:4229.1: 2.75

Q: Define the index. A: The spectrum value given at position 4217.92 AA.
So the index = 3.13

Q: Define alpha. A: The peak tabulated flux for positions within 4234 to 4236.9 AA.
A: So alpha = 3.14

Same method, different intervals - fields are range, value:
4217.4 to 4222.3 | 3.17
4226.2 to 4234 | 3.18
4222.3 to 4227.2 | 3.39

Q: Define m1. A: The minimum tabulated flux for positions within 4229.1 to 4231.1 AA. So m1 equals 2.54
